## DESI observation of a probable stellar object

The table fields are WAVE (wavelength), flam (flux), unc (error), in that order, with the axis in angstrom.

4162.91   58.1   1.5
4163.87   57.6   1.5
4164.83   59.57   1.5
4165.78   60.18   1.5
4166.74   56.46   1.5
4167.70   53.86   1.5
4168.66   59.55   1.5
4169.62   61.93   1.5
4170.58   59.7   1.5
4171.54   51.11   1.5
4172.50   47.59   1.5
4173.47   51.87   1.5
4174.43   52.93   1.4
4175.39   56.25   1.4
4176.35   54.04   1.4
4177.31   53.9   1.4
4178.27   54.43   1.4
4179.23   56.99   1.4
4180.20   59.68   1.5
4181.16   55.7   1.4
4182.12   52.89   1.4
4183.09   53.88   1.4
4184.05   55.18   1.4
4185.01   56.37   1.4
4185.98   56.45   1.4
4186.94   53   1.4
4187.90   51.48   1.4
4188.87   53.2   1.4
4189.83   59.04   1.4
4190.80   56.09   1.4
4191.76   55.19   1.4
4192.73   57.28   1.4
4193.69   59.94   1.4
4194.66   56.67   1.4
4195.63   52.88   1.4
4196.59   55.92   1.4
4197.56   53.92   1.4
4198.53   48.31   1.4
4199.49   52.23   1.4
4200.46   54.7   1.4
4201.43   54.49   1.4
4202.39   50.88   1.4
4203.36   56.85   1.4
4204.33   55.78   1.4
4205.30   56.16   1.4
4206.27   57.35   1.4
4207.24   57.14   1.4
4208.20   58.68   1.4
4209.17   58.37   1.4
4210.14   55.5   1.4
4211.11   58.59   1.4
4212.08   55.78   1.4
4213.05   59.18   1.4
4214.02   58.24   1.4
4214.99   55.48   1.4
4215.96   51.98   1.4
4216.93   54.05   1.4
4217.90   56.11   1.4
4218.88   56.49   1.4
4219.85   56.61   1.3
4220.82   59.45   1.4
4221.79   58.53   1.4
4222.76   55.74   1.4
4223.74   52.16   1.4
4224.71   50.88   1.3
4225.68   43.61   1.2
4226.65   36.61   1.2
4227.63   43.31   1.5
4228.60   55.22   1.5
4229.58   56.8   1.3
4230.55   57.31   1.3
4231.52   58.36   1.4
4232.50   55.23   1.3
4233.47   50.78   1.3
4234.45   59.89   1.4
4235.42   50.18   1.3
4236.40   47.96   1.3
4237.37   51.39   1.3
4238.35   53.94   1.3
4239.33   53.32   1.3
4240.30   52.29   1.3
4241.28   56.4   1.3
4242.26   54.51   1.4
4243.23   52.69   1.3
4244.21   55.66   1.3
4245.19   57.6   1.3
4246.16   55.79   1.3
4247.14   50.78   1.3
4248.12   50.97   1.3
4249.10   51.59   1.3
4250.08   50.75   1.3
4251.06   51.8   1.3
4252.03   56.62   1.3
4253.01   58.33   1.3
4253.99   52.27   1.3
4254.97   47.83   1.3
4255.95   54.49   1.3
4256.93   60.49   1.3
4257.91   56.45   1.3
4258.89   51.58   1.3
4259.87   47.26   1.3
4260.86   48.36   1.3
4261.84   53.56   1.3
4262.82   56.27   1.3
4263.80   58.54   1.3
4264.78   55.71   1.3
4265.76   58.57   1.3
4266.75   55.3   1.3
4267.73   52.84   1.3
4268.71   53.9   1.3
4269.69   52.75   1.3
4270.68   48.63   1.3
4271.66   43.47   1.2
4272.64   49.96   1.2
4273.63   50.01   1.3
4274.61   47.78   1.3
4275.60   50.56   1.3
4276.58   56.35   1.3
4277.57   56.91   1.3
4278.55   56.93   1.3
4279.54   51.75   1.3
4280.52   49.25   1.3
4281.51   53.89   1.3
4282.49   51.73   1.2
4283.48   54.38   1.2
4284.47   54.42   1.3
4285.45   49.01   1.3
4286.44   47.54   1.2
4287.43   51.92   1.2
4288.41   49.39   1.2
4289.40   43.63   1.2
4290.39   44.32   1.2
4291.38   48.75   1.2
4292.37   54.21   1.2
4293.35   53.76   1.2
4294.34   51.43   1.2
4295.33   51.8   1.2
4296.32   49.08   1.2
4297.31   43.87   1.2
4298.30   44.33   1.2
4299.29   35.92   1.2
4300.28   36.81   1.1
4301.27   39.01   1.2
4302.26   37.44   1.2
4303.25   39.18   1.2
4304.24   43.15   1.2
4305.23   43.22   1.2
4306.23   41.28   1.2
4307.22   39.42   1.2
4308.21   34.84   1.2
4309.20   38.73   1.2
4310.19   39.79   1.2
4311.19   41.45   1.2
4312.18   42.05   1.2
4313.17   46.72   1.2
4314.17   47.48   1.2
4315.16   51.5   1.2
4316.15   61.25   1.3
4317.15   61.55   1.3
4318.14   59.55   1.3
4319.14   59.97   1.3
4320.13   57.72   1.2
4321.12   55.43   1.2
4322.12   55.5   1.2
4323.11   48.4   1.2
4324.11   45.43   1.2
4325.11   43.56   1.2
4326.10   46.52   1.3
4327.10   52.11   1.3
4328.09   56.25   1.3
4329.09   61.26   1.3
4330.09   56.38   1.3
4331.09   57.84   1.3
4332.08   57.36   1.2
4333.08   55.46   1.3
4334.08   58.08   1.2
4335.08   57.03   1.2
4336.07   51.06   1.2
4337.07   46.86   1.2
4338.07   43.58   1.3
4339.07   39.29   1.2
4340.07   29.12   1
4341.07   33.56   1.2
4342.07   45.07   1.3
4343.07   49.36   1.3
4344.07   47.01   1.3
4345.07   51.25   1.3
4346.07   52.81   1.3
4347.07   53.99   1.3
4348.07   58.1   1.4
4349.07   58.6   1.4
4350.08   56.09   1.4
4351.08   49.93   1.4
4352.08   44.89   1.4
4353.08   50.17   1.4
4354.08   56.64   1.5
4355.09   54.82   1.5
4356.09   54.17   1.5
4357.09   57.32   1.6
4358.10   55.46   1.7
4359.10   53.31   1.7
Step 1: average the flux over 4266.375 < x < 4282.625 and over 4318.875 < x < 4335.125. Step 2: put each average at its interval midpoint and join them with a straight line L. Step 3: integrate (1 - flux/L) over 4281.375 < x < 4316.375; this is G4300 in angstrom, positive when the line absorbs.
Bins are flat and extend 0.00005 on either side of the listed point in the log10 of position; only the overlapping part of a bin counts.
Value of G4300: 4.7 angstrom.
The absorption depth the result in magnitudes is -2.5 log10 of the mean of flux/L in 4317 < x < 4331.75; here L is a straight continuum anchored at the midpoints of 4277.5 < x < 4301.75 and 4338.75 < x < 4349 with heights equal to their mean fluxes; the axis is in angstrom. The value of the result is -0.15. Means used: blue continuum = 48.8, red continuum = 46.6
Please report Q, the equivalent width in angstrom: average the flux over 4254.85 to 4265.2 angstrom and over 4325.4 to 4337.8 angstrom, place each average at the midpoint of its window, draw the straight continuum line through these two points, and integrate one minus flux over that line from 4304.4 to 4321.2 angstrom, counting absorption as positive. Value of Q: 1.9 angstrom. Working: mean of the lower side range 53.9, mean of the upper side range 54.3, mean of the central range 48.1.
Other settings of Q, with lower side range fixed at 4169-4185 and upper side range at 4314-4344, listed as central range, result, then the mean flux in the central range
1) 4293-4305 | 1.9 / 43.7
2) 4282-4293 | 0.5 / 50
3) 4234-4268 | -0.3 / 53.8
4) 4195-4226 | -0.5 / 55.1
